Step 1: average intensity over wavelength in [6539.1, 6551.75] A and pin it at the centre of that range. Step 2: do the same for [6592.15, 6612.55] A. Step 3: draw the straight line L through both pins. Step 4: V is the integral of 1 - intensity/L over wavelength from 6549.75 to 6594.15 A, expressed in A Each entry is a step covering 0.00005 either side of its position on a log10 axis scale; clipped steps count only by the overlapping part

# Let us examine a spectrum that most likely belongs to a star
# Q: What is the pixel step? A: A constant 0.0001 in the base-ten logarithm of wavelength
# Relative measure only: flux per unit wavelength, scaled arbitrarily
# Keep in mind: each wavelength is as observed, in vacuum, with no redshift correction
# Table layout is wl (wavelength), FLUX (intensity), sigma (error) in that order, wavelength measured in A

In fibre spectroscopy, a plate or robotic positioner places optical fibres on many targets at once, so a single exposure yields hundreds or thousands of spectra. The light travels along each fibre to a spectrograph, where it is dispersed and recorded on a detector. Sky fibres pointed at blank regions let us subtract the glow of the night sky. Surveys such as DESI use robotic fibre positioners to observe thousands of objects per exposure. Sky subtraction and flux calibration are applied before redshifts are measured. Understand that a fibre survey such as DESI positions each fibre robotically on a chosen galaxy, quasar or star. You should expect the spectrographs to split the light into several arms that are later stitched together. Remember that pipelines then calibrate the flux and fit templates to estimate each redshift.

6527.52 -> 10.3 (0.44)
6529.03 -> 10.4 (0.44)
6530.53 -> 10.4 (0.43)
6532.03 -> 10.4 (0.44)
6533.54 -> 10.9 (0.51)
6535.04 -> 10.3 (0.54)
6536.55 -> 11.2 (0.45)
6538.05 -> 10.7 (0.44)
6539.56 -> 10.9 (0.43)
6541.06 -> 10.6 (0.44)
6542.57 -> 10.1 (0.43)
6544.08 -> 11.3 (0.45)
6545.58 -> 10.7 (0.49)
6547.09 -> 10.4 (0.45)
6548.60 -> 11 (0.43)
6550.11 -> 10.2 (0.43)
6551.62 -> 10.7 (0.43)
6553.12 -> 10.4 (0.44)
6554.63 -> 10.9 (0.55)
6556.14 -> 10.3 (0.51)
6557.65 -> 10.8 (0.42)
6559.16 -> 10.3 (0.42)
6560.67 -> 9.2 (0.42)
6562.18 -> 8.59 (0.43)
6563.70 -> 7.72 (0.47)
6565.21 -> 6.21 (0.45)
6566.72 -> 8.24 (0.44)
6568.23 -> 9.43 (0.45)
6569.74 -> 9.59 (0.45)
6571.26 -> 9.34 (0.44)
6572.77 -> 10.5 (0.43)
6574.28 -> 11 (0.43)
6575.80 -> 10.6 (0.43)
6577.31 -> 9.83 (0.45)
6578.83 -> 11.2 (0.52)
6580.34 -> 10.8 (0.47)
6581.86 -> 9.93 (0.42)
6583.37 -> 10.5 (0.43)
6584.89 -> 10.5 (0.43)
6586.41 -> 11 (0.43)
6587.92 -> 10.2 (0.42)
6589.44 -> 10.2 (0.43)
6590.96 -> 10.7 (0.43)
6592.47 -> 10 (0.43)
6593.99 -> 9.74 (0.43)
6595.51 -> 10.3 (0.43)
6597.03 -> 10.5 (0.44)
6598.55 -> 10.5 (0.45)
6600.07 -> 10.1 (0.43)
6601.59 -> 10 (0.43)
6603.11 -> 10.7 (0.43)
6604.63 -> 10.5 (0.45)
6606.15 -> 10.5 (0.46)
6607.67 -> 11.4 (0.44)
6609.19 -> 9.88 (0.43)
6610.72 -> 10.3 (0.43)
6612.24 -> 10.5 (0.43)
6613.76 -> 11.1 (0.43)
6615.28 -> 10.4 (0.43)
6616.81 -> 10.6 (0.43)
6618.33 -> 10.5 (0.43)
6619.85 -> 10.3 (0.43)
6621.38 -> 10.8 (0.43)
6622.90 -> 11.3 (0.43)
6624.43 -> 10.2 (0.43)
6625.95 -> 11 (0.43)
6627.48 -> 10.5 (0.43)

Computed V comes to 2.3 A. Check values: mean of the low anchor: 10.6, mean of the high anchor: 10.4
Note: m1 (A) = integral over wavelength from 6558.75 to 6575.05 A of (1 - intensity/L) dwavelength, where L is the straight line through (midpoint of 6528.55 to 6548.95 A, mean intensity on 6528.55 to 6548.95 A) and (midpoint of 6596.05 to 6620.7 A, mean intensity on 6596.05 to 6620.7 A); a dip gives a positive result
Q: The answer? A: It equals 2.3 A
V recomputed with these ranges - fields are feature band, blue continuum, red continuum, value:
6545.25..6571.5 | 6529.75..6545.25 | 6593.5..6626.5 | 2.4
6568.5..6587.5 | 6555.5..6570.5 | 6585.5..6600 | -1.3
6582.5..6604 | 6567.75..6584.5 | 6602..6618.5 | 0.1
